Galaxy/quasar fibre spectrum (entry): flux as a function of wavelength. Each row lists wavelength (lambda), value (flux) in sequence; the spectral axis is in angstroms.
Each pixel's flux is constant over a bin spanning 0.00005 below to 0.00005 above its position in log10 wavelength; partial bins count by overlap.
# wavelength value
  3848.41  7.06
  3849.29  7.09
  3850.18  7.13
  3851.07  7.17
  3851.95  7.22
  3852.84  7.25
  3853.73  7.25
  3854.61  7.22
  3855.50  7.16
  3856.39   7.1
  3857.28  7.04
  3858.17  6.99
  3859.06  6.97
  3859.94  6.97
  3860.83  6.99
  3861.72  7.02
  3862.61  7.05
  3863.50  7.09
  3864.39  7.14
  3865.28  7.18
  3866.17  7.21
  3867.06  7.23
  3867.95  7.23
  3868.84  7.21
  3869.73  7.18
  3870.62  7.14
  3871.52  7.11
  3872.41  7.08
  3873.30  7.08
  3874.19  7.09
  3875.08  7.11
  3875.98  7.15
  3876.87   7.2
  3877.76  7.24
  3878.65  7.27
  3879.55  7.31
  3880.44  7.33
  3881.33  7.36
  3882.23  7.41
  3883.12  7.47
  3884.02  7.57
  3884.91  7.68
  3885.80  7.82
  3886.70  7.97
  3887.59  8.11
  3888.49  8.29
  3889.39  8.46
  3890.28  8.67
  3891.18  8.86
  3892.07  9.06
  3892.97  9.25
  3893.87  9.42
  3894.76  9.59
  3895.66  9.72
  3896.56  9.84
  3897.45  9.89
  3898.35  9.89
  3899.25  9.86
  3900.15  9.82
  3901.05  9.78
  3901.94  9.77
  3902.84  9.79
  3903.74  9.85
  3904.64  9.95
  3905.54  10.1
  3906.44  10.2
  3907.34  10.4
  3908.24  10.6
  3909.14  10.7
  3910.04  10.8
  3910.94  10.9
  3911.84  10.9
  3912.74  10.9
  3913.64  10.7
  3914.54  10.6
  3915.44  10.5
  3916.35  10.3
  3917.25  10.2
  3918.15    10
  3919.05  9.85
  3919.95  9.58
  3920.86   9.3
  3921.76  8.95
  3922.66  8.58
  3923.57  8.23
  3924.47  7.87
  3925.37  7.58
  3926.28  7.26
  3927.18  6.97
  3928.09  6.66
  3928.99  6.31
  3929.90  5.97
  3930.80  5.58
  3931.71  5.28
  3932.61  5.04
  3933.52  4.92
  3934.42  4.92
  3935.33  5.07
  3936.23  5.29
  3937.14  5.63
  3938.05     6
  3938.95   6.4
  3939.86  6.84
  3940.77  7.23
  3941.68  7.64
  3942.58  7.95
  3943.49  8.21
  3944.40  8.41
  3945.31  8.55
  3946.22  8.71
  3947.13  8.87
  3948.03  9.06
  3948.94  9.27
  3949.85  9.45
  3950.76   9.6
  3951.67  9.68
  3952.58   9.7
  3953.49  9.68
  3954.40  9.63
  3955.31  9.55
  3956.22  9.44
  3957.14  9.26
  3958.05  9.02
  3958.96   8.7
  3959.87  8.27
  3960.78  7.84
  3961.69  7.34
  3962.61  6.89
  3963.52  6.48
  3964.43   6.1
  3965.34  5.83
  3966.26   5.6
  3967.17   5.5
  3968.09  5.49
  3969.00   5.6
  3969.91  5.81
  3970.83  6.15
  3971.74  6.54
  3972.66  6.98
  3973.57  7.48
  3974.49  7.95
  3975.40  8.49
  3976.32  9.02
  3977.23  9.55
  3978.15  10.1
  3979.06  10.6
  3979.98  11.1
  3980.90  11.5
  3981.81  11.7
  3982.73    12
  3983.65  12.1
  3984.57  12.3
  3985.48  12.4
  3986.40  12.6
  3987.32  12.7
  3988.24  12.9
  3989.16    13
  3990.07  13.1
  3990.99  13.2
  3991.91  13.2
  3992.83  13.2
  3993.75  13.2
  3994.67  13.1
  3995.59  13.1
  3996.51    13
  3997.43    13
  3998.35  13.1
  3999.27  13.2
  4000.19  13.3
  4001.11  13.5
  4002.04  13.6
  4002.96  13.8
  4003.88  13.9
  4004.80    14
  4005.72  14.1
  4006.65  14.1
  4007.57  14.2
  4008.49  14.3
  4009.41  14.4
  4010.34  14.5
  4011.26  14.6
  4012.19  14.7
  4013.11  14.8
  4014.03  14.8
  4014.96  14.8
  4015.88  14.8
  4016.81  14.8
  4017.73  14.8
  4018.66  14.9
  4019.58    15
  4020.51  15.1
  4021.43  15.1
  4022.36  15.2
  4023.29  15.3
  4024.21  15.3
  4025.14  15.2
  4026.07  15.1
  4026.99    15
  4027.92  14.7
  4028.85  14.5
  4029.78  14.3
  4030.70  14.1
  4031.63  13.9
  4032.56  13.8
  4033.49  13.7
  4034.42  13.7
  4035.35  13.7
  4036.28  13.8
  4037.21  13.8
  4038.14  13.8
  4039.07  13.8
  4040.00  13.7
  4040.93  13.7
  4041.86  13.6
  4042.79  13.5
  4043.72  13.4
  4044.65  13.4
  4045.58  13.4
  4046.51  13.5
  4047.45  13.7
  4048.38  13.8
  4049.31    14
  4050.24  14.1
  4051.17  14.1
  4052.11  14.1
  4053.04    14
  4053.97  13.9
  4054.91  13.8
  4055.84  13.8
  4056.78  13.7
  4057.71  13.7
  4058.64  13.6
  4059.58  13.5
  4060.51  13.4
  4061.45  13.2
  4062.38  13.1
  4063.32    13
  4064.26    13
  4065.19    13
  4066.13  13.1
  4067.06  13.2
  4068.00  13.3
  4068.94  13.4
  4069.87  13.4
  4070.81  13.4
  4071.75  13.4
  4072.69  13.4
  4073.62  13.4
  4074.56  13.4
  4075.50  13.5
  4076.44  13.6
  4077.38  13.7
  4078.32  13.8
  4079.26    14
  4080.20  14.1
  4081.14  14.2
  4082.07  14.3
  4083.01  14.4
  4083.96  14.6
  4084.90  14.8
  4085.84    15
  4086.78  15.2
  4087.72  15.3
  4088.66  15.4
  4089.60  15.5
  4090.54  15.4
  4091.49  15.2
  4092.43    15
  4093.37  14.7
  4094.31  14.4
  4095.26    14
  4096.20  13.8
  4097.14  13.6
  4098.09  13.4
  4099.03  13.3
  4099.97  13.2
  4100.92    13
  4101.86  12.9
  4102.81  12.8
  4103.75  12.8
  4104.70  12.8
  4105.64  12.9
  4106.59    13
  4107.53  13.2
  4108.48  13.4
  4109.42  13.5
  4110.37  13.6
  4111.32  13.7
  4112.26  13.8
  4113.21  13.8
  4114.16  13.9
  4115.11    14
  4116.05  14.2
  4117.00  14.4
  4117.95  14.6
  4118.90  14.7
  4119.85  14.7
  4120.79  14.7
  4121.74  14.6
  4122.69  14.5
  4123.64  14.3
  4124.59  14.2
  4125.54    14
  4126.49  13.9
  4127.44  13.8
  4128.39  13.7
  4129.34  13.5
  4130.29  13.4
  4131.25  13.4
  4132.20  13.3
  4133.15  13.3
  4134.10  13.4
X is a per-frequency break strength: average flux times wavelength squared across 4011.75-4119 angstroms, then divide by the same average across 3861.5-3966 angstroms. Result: 1.8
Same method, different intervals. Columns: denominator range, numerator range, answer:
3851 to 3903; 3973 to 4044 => 1.81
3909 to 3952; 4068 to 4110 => 1.84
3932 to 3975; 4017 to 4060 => 1.98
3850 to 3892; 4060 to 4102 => 2.10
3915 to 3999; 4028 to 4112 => 1.63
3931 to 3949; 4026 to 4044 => 2.12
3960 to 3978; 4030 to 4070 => 2.04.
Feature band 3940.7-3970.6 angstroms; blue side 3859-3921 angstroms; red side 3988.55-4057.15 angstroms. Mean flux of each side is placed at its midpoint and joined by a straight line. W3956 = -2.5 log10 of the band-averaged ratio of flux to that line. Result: 0.37 mag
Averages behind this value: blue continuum 8.67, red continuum 14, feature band 8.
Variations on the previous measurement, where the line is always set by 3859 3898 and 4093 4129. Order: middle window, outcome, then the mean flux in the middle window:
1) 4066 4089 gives -0.09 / 14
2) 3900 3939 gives 0.03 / 8.51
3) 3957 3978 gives 0.36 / 7.22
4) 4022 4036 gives -0.24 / 14.5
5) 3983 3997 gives -0.20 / 12.9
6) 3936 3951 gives 0.20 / 7.84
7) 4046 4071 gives -0.09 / 13.5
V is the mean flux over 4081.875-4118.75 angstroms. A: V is 14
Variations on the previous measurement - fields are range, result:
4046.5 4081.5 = 13.6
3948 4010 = 10.5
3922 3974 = 7.34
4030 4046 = 13.7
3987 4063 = 13.9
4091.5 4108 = 13.5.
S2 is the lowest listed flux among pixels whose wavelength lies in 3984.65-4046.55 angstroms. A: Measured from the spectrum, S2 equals 12.4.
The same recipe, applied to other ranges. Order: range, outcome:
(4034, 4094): 13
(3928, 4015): 4.92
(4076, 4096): 13.6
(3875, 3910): 7.11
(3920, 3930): 5.97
